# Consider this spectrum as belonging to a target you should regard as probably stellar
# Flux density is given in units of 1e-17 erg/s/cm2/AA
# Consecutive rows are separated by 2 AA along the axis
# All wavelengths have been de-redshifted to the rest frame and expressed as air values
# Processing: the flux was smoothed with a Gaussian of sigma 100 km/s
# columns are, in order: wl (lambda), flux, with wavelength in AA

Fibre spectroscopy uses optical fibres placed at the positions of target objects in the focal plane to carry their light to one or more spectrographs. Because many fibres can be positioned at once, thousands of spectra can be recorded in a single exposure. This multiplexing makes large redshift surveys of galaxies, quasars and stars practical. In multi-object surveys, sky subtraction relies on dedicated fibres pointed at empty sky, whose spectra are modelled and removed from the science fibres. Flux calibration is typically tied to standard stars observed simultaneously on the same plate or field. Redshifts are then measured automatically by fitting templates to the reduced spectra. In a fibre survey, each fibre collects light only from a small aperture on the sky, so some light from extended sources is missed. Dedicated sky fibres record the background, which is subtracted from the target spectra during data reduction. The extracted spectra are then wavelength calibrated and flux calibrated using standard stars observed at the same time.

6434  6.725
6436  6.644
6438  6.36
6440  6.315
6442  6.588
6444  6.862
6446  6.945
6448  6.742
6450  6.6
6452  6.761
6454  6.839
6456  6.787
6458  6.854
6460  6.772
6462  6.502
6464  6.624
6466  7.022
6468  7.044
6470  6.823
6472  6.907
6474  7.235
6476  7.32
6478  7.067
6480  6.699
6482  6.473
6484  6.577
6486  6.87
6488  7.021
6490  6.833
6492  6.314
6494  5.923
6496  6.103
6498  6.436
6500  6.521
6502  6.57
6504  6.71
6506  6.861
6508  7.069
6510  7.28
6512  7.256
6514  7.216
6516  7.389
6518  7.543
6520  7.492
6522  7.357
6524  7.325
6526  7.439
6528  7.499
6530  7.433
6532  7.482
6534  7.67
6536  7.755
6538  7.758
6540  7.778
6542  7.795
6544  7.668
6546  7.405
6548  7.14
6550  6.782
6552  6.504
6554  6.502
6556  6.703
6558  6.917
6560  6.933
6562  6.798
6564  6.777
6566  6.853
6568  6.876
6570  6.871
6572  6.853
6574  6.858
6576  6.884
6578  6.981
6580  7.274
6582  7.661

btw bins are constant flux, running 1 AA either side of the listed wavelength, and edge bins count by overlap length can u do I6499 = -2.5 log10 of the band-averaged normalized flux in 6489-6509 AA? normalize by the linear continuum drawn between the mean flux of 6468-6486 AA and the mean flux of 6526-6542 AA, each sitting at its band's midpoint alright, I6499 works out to 0.10 mag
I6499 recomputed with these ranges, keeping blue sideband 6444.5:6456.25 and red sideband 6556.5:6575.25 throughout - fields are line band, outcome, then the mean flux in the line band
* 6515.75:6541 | -0.107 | 7.54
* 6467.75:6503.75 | 0.017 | 6.7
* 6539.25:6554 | -0.060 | 7.23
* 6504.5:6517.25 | -0.054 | 7.17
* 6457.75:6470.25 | -0.002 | 6.8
